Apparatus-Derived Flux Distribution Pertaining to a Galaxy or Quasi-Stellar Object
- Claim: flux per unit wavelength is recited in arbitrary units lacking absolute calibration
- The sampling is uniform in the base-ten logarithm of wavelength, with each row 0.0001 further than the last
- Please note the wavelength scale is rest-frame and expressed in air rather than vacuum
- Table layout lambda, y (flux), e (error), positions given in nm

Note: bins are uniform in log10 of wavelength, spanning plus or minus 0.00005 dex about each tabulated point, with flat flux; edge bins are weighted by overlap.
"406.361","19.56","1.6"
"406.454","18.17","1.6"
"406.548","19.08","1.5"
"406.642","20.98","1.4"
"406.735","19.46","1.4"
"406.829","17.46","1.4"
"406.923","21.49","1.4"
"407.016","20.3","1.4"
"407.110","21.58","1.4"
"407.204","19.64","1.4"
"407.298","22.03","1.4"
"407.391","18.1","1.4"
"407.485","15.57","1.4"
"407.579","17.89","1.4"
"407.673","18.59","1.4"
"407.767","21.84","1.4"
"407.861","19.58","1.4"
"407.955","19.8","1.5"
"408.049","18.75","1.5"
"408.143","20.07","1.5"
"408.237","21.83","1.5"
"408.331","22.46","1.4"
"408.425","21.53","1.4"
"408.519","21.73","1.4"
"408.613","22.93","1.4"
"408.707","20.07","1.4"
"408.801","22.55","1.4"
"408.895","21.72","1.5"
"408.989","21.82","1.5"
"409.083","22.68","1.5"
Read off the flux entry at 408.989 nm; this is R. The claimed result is 21.82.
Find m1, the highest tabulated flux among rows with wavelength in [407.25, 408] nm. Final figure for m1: 22.03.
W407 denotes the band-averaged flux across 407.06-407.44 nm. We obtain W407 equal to 20.3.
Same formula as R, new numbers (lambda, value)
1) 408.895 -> 21.72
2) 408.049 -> 18.75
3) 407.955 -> 19.8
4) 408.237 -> 21.83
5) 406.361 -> 19.56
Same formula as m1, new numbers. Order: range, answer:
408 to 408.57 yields 22.46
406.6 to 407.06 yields 21.49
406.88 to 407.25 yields 21.58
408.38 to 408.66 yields 22.93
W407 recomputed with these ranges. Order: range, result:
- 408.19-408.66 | 22.1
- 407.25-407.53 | 18.6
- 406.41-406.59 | 18.6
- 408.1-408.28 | 20.9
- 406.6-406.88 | 19.3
